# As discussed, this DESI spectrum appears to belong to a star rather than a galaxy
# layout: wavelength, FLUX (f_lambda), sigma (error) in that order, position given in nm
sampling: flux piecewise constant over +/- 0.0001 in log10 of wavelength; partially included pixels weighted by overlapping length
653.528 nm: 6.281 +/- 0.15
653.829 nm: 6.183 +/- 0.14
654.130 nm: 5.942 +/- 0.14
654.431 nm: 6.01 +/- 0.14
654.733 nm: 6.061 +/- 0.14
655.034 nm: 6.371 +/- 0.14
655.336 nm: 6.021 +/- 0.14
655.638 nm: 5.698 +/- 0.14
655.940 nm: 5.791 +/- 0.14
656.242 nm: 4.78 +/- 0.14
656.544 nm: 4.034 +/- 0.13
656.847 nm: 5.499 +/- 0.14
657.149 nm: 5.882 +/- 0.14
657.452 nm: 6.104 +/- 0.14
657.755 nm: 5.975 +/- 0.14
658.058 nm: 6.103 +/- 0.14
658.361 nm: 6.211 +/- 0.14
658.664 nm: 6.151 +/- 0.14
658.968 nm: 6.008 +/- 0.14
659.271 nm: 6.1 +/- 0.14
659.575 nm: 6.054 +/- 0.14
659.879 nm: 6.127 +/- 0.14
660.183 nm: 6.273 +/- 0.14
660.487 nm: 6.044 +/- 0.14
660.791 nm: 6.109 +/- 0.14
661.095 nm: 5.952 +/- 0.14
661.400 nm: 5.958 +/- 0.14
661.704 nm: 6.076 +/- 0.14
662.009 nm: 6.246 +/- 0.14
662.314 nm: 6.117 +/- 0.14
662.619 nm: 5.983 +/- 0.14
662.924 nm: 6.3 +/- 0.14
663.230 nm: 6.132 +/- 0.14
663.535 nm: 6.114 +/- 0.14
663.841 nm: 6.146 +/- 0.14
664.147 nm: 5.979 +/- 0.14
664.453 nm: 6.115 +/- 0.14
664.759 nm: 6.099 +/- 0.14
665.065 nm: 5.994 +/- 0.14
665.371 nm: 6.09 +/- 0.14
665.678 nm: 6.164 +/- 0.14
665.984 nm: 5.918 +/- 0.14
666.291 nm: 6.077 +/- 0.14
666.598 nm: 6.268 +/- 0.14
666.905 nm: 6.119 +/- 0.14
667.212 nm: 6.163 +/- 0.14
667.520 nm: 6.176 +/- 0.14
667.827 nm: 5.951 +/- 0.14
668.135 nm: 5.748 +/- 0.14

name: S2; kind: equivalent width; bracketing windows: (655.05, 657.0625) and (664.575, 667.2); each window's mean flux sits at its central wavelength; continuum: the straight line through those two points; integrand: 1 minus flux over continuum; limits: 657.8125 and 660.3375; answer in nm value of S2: -0.23 nm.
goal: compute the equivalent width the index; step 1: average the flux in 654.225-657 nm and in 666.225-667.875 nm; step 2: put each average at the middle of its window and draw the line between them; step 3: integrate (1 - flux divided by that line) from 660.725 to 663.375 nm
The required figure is -0.09 nm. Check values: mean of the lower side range 5.59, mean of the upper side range 6.14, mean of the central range 6.1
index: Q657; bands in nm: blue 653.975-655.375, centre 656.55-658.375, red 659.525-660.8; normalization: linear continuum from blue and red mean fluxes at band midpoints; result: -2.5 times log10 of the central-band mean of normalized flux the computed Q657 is 0.058 mag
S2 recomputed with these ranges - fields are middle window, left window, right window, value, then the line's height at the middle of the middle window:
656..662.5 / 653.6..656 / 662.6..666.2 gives 0.17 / 6.06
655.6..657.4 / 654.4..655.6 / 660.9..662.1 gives 0.23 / 6.08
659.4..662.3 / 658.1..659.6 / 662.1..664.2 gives 0.01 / 6.11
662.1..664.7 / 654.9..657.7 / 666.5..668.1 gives -0.09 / 5.92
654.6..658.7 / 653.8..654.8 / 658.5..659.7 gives 0.21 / 6.05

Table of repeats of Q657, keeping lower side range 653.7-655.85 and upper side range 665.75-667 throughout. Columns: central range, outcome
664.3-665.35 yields 0.00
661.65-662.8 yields -0.01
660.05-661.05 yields -0.01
